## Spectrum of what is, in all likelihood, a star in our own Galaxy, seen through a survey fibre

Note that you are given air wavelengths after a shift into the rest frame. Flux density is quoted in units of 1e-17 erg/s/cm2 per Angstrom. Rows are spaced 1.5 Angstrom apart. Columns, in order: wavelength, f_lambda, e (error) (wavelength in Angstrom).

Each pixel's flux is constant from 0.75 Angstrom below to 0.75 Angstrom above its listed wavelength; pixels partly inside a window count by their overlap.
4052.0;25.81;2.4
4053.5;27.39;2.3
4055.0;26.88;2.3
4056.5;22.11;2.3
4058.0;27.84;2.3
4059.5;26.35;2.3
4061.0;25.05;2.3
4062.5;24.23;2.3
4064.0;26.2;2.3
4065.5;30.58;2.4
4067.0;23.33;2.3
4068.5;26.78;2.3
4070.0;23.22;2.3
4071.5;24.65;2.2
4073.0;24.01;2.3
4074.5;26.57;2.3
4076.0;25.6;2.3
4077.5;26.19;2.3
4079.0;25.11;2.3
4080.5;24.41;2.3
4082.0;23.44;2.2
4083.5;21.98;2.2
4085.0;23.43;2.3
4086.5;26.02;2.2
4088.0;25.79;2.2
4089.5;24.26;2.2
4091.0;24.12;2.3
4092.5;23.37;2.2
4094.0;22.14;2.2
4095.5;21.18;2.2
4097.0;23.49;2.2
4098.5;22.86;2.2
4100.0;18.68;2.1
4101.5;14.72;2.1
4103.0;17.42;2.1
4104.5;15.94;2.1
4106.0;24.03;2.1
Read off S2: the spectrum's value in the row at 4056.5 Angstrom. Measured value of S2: 22.11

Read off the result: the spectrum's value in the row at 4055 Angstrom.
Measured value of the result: 26.88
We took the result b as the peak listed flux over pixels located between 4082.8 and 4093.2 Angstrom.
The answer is 26.02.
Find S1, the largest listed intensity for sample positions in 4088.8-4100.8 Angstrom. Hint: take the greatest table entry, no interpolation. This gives 24.26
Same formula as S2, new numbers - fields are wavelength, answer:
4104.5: 15.94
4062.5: 24.23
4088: 25.79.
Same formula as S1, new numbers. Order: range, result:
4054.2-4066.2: 30.58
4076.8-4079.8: 26.19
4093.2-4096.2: 22.14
